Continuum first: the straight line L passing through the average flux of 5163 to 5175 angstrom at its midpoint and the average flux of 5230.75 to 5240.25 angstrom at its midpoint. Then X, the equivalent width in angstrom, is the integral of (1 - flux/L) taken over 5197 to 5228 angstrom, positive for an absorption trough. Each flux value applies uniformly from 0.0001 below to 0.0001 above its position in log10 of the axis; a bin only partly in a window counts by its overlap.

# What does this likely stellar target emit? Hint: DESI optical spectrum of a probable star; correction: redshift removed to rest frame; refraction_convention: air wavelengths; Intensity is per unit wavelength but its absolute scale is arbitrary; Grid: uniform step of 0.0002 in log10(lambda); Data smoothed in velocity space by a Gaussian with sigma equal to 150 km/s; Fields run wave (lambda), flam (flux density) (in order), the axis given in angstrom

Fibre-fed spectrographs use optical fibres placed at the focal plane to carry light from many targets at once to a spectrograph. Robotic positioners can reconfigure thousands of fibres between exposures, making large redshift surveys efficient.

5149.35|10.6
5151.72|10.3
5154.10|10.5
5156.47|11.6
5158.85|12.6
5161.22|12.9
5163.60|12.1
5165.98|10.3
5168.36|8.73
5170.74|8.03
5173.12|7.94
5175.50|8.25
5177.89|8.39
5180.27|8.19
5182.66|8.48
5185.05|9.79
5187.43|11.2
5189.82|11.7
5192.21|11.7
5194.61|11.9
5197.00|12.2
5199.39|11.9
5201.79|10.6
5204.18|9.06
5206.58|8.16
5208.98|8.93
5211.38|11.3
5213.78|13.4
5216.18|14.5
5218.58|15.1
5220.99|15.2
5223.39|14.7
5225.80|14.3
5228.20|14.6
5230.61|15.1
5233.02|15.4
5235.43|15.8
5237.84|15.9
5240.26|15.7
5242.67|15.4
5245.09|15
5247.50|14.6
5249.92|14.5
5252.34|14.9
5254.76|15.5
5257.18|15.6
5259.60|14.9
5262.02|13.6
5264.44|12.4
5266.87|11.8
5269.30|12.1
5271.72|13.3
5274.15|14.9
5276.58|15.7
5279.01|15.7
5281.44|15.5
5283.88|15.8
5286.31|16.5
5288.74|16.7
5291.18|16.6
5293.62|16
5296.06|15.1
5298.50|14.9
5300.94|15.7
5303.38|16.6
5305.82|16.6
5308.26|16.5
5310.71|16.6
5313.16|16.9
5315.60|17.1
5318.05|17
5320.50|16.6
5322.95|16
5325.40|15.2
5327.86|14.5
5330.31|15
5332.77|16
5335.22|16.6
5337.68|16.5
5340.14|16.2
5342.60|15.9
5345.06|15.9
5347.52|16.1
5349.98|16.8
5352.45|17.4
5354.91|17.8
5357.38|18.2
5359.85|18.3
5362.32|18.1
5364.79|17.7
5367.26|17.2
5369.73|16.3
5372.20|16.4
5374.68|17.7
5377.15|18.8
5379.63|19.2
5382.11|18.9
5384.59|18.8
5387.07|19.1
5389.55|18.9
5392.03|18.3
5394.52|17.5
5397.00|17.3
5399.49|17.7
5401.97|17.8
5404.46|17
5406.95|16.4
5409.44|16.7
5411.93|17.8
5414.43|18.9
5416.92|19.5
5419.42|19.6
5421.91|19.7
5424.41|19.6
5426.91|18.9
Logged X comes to 2.6 angstrom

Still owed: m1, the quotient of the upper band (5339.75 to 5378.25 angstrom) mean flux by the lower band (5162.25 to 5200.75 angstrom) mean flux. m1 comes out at 1.71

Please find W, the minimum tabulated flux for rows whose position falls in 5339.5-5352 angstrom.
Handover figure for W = 15.9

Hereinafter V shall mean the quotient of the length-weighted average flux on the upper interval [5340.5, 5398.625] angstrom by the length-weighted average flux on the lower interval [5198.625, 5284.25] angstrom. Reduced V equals 1.27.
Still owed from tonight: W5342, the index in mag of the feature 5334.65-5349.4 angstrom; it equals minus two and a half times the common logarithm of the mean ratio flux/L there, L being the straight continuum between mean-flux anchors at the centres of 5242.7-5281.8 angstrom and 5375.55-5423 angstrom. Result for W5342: 0.03 mag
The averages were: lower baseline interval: 14.4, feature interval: 16.2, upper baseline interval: 18.3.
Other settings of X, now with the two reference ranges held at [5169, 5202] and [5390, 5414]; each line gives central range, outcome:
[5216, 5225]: -3.0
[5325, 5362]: -2.4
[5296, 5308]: -1.6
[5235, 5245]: -3.2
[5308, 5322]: -2.2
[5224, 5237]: -3.9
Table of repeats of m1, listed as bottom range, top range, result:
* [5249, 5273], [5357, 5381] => 1.28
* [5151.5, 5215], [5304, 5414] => 1.65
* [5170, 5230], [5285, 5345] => 1.43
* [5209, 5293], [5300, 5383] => 1.15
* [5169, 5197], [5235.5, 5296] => 1.54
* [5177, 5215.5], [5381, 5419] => 1.72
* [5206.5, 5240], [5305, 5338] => 1.16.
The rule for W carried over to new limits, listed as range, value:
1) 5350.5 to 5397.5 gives 16.3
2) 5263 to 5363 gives 11.8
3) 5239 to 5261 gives 14.5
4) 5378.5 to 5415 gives 16.4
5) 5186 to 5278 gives 8.16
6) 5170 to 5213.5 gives 7.94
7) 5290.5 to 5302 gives 14.9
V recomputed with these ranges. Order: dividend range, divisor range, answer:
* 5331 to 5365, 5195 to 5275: 1.24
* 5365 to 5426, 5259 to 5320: 1.18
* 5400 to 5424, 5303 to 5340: 1.12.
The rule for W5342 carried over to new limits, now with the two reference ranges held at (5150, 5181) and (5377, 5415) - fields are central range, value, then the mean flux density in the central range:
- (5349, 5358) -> -0.06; 17.5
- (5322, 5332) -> 0.03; 15.2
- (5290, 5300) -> -0.08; 15.6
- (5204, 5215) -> 0.13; 10.3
